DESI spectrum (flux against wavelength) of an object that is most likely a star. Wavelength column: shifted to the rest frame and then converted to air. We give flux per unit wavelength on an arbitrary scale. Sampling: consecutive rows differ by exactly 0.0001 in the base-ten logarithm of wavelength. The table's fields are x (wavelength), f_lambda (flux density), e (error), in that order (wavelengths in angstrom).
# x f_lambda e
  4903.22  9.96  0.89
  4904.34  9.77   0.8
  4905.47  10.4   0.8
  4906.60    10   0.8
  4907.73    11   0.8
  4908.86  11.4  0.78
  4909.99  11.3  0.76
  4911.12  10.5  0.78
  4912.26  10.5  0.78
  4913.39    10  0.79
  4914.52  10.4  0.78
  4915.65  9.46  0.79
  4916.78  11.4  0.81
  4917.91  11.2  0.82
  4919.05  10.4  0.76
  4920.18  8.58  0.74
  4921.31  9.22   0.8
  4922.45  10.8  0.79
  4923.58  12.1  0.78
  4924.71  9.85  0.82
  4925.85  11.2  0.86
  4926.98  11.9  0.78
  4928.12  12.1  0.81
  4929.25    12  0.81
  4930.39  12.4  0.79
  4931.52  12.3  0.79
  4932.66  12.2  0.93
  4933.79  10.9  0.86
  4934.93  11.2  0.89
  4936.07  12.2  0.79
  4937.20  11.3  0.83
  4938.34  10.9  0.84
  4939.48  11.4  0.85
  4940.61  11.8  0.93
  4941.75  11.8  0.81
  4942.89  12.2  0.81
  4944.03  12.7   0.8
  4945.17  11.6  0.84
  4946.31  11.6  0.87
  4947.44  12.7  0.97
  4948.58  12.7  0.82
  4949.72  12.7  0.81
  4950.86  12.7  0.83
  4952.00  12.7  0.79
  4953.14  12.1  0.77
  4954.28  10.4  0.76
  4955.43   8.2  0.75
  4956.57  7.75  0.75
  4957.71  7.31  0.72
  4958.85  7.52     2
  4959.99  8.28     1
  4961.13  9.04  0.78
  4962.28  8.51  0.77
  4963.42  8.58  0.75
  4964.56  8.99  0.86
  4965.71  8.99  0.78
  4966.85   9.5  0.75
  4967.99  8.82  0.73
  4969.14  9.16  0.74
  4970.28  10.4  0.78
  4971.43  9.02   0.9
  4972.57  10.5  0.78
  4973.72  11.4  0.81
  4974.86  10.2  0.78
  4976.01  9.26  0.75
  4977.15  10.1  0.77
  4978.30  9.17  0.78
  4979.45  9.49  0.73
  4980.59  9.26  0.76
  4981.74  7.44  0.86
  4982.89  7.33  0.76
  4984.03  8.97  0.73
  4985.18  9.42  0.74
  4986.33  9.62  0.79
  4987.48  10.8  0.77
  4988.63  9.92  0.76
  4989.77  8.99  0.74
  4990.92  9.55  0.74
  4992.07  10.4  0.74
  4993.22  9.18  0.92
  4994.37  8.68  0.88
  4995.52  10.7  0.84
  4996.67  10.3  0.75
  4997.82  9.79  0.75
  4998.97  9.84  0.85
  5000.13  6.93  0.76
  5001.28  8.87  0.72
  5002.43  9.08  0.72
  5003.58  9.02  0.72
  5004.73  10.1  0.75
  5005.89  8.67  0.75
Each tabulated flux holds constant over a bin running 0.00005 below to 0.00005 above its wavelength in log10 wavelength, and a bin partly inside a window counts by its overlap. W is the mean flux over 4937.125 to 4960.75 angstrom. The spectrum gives 10.9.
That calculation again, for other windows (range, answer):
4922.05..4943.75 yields 11.6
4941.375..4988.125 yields 9.96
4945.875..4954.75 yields 12.2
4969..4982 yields 9.69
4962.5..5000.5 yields 9.42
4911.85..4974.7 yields 10.6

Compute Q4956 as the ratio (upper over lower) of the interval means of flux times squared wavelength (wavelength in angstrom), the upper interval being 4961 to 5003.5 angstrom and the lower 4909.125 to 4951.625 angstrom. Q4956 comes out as 0.8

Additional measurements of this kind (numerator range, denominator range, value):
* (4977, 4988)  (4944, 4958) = 0.83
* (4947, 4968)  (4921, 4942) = 0.87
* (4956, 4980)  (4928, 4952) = 0.77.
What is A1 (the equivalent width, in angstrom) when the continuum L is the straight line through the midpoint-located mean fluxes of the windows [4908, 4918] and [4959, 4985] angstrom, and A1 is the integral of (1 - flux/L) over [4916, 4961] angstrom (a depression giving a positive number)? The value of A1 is -4.63 angstrom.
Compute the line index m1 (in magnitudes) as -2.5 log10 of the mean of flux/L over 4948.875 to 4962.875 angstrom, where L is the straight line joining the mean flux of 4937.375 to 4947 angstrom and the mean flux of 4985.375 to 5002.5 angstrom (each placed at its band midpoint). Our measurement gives 0.14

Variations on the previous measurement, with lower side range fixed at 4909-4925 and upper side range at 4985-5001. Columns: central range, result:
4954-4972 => 0.135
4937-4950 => -0.179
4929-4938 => -0.151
